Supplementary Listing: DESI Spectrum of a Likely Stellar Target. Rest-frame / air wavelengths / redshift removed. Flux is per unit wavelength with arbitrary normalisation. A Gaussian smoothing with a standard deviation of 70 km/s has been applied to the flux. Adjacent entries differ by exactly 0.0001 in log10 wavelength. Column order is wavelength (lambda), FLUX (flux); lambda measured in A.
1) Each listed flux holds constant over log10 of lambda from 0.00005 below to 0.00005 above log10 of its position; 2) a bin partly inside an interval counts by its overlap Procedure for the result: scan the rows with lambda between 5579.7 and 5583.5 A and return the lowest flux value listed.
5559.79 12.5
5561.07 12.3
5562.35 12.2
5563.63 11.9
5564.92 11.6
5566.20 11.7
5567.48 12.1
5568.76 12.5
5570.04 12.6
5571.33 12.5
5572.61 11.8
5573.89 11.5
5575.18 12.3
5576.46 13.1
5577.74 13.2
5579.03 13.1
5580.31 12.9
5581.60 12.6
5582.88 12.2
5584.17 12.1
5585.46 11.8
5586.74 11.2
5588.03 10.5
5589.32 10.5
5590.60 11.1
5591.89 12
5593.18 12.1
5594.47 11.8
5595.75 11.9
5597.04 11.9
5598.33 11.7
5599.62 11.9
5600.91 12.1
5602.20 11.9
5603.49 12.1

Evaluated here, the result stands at 12.2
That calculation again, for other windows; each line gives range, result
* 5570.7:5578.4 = 11.5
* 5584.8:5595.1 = 10.5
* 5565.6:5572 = 11.7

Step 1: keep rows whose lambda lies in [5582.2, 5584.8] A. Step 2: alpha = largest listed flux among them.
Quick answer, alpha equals 12.2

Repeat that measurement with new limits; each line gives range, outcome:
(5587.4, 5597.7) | 12.1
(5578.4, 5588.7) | 13.1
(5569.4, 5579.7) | 13.2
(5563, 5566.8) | 11.9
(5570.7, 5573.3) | 12.5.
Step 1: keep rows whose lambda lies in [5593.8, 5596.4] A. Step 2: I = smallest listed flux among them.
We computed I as 11.8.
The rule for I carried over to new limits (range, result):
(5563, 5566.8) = 11.6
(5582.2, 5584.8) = 12.1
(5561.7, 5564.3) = 11.9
